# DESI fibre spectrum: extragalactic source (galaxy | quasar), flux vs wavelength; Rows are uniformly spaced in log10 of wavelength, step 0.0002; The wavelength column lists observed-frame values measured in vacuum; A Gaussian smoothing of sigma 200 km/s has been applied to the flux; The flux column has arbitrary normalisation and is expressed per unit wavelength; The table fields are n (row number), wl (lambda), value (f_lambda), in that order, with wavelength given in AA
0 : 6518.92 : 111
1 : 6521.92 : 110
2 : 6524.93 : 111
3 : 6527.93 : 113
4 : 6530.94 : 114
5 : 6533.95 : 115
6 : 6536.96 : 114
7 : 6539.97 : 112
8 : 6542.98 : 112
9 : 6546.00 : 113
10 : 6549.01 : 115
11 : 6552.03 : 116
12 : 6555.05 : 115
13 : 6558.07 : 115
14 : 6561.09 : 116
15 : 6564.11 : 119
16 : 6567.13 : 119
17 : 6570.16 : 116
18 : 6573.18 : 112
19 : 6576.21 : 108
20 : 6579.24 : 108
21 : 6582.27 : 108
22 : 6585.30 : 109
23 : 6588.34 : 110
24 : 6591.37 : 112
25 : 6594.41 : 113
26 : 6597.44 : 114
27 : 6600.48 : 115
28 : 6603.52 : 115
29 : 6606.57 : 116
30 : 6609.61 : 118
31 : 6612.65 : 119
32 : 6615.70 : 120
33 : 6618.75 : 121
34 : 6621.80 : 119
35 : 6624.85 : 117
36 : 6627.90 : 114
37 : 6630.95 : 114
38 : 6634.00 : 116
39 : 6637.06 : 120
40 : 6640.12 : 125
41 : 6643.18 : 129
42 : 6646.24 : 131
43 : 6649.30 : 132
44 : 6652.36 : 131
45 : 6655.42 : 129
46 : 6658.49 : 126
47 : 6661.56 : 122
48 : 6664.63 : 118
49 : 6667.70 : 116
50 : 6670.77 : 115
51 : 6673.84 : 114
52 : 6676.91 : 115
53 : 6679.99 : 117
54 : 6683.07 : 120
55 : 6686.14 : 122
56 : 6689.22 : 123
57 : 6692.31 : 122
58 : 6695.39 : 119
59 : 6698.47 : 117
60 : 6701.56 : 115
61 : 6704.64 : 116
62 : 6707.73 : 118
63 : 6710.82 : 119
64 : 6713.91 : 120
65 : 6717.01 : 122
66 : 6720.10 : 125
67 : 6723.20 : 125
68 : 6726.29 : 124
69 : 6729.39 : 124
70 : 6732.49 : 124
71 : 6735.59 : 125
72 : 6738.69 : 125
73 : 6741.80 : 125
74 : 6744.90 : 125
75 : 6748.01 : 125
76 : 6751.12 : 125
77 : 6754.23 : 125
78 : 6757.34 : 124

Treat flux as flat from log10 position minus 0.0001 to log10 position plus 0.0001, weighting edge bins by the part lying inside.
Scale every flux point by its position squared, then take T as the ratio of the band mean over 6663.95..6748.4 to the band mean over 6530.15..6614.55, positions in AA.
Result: 1.10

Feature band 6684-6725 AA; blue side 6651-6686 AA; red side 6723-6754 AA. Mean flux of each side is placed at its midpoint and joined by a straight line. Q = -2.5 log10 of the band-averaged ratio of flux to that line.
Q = 0.02 mag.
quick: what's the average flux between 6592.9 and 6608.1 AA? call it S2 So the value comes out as 115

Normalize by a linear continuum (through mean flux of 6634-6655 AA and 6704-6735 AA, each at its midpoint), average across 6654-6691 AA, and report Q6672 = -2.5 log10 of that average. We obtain 0.049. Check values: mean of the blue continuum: 127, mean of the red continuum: 122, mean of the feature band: 120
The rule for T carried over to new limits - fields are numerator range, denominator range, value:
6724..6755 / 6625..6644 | 1.08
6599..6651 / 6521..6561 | 1.08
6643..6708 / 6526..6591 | 1.11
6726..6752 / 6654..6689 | 1.06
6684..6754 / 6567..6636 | 1.11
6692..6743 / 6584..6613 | 1.10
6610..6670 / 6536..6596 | 1.10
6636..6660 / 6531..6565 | 1.15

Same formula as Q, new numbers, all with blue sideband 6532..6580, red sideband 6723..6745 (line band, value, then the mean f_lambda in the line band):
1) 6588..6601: 0.03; 113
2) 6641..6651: -0.09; 130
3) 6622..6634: 0.03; 116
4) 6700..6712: 0.05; 117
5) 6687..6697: 0.01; 121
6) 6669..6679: 0.06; 115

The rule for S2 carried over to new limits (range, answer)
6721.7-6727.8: 125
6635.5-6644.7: 125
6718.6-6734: 124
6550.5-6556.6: 115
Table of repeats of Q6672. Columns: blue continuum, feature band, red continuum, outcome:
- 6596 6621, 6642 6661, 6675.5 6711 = -0.10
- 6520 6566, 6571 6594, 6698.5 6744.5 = 0.06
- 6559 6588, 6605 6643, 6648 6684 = -0.01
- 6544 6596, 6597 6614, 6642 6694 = 0.00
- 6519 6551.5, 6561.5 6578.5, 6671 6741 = 0.00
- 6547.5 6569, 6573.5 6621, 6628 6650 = 0.05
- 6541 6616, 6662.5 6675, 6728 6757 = 0.03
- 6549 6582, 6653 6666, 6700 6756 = -0.05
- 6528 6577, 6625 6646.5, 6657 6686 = -0.03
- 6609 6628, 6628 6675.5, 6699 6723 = -0.03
